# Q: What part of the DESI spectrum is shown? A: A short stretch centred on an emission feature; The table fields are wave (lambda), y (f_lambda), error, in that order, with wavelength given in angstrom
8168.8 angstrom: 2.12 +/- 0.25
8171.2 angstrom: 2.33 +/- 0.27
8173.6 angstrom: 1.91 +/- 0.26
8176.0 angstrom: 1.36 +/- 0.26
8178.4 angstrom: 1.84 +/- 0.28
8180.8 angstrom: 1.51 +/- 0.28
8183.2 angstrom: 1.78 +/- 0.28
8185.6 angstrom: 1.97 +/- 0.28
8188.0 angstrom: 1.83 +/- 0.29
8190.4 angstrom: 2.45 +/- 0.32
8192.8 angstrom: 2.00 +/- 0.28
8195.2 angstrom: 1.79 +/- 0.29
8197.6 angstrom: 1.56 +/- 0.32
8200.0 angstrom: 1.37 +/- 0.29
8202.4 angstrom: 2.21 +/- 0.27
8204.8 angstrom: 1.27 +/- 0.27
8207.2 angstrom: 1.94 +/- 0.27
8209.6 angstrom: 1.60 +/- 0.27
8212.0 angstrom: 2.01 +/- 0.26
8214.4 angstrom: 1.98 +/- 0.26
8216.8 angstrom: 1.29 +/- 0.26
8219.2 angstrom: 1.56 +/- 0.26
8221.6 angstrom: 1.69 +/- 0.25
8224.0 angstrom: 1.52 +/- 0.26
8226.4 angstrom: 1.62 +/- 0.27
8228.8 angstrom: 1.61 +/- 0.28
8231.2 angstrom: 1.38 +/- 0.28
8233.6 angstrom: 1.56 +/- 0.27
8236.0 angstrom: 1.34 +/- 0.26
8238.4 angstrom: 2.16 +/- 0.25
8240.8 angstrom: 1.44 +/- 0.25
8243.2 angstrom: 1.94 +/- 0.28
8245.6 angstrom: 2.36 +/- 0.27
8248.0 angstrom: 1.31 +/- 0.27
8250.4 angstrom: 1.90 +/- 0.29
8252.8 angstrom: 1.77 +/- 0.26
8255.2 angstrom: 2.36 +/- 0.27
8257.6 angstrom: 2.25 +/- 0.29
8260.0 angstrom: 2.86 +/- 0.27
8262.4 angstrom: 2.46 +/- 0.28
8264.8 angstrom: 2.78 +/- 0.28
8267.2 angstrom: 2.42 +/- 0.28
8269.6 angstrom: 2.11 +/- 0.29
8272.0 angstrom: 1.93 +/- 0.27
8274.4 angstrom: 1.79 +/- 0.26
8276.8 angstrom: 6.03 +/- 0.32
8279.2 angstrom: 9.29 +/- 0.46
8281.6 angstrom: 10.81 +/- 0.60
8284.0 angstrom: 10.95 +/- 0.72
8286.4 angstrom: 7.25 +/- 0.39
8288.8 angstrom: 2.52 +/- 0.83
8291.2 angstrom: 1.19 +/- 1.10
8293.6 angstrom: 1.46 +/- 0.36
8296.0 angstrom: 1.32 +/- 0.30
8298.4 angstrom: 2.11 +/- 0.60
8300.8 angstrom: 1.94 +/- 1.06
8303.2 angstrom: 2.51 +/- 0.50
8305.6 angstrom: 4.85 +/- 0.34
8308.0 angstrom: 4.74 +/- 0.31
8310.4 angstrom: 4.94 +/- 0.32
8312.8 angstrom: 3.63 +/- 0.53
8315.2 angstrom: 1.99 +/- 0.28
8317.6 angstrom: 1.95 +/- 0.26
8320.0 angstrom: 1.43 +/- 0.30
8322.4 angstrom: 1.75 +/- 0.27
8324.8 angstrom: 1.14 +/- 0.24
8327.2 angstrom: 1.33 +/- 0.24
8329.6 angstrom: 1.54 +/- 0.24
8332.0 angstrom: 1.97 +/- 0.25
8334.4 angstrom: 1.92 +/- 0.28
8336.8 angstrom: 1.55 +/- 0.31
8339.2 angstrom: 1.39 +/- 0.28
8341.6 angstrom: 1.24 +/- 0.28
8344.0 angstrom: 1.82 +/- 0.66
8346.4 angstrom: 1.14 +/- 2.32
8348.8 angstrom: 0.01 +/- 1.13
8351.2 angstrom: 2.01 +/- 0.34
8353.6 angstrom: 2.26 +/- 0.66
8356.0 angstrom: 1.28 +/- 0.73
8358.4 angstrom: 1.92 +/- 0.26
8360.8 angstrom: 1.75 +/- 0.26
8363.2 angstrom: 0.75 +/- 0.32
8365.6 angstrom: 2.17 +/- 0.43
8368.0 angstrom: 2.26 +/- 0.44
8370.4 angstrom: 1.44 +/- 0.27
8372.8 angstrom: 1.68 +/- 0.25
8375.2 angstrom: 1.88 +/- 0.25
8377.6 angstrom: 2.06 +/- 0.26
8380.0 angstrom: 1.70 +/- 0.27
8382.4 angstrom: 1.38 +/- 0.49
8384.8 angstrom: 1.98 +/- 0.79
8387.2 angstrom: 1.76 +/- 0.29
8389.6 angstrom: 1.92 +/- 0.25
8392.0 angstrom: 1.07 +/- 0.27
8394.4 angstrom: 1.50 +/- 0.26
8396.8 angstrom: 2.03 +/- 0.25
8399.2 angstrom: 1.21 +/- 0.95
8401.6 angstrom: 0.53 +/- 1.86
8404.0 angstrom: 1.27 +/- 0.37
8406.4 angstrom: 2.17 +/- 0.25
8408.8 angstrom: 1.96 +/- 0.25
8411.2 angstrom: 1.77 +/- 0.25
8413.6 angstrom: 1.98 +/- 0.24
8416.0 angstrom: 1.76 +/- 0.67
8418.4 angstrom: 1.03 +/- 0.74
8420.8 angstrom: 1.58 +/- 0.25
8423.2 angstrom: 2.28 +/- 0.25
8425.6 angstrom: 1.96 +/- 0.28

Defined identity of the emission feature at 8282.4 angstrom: H-alpha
